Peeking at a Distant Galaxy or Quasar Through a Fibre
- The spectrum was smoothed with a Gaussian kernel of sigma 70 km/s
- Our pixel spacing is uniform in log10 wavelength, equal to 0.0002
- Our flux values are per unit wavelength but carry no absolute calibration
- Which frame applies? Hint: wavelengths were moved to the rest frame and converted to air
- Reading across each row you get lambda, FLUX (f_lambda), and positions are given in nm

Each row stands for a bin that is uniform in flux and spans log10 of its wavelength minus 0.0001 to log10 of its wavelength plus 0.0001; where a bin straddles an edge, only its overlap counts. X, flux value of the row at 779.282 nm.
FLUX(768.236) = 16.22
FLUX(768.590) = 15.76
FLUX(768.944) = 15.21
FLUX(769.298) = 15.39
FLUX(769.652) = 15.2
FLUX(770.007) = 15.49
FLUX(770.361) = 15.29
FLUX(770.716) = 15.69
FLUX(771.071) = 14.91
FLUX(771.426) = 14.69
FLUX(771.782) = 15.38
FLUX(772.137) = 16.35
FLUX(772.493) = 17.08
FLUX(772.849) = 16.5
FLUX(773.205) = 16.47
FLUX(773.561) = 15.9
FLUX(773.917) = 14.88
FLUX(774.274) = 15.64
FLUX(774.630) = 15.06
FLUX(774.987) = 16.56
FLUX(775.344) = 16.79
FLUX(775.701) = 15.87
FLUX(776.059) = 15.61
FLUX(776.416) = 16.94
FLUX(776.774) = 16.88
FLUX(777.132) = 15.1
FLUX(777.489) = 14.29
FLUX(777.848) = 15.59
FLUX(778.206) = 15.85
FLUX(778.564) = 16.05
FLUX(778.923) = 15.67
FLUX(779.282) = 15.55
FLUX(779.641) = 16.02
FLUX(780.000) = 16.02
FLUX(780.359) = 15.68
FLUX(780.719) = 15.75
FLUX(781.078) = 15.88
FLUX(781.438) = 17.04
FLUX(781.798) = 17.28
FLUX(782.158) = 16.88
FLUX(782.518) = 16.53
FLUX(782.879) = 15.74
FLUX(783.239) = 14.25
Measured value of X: 15.55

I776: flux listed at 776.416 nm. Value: 16.94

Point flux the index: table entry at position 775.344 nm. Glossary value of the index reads 16.79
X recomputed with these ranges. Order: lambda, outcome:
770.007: 15.49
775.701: 15.87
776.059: 15.61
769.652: 15.2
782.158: 16.88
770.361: 15.29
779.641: 16.02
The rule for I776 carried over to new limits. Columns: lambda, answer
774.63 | 15.06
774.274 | 15.64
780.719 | 15.75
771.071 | 14.91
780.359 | 15.68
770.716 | 15.69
